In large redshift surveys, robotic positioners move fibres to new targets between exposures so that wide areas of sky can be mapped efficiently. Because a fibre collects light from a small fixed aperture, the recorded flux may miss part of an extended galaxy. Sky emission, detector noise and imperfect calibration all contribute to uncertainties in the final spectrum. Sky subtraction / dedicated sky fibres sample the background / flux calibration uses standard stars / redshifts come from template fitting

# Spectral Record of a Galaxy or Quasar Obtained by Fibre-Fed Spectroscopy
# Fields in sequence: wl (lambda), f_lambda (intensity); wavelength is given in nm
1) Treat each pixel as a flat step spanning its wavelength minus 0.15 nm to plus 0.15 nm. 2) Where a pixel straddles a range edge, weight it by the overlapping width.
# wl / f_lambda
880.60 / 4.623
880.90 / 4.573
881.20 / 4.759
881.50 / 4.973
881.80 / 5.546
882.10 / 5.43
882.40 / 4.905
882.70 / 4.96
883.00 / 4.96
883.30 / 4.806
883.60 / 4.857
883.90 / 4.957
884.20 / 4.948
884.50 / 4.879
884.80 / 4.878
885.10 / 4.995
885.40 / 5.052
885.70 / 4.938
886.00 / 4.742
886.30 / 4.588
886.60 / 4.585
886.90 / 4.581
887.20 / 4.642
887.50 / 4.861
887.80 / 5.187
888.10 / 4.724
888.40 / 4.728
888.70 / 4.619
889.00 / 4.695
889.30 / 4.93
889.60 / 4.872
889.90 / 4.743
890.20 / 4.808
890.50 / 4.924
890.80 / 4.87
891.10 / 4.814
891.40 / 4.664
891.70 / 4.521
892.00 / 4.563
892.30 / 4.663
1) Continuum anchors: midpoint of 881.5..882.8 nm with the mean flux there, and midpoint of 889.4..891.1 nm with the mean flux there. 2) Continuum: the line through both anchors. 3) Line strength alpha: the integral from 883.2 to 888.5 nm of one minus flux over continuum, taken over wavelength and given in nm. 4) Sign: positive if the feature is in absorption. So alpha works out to 0.21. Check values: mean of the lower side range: 5.19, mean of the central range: 4.83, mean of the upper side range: 4.84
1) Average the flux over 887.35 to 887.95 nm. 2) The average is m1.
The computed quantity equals 5.02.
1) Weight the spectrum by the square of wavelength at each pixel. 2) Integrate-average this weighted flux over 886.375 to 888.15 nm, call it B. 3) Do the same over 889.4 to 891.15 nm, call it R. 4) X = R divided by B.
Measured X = 1.02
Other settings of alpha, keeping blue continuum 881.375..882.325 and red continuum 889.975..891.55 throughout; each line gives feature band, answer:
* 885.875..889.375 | 0.172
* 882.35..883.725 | 0.087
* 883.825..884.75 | 0.043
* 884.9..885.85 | 0.021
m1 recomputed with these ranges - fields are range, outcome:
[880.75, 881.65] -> 4.77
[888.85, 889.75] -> 4.83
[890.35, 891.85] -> 4.76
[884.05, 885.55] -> 4.95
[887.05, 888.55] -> 4.83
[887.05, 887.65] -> 4.75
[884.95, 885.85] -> 5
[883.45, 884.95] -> 4.9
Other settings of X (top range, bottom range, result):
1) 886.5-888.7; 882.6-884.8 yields 0.98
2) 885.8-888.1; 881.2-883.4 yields 0.95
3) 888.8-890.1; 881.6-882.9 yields 0.94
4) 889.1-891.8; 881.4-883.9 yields 0.97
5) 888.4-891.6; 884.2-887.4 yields 1.01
